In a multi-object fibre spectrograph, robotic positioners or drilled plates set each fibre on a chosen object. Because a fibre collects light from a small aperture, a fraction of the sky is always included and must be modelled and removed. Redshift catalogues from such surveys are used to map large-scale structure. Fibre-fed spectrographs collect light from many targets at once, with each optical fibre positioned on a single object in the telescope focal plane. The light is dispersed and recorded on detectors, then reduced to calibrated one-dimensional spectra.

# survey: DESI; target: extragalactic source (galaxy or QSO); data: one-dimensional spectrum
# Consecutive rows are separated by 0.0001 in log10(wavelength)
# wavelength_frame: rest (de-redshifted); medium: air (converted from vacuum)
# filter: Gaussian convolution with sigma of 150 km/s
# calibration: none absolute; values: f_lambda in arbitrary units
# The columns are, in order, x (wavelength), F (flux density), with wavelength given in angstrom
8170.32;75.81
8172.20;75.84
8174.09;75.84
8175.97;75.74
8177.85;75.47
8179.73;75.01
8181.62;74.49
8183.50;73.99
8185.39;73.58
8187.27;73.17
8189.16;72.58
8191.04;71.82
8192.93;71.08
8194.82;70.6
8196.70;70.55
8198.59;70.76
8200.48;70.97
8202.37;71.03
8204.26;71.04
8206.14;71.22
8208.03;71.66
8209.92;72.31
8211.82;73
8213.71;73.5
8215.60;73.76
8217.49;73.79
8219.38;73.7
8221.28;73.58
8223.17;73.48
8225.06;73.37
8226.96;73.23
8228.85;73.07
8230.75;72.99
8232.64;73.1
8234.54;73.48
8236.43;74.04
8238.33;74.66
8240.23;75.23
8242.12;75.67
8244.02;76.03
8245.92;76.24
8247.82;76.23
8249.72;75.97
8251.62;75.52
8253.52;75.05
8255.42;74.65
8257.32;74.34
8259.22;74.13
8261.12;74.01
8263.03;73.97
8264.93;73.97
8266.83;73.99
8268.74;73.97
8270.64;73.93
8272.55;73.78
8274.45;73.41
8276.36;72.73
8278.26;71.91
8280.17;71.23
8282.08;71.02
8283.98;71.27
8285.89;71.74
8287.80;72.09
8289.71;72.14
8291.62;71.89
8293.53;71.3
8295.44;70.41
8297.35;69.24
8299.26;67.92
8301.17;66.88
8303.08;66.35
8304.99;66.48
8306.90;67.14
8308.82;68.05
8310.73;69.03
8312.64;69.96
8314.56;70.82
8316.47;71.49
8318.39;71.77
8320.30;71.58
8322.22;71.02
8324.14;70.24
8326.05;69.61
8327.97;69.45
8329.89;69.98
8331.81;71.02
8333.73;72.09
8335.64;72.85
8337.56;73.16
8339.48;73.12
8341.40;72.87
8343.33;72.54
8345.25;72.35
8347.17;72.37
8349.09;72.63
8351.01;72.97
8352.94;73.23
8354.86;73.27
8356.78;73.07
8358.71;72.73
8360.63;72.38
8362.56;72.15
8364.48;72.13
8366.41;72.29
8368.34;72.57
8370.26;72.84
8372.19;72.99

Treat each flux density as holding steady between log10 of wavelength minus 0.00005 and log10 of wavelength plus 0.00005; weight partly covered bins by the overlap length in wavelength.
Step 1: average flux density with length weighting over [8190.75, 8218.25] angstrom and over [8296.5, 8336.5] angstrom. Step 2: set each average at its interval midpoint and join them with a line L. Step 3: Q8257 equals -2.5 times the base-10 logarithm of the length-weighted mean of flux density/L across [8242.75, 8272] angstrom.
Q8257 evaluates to -0.06 mag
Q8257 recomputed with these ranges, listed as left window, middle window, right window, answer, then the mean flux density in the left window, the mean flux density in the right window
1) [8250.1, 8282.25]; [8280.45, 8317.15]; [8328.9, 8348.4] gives 0.050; 73.7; 72.2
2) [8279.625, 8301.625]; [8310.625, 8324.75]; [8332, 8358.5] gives 0.013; 70.7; 72.8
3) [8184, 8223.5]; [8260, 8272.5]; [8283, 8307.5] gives -0.052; 72.2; 69.7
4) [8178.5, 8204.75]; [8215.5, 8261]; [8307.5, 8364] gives -0.035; 72.2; 71.6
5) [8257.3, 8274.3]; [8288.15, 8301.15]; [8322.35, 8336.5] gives 0.034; 74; 70.8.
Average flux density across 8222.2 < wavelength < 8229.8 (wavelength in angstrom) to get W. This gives 73.3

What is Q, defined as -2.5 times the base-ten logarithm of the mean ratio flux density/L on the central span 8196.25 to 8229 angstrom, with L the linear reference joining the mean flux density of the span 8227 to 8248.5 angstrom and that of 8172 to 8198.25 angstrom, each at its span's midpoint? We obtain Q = 0.02 mag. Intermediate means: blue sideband 73.4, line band 72.5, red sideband 74.5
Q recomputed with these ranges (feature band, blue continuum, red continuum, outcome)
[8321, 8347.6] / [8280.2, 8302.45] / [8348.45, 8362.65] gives 0.01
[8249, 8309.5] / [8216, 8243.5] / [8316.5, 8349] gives 0.01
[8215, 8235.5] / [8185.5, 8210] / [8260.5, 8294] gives -0.02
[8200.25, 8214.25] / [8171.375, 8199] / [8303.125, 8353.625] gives 0.02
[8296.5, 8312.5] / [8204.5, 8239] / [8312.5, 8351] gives 0.07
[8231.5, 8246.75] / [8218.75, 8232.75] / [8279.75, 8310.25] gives -0.03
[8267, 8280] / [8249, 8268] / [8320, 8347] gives 0.01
